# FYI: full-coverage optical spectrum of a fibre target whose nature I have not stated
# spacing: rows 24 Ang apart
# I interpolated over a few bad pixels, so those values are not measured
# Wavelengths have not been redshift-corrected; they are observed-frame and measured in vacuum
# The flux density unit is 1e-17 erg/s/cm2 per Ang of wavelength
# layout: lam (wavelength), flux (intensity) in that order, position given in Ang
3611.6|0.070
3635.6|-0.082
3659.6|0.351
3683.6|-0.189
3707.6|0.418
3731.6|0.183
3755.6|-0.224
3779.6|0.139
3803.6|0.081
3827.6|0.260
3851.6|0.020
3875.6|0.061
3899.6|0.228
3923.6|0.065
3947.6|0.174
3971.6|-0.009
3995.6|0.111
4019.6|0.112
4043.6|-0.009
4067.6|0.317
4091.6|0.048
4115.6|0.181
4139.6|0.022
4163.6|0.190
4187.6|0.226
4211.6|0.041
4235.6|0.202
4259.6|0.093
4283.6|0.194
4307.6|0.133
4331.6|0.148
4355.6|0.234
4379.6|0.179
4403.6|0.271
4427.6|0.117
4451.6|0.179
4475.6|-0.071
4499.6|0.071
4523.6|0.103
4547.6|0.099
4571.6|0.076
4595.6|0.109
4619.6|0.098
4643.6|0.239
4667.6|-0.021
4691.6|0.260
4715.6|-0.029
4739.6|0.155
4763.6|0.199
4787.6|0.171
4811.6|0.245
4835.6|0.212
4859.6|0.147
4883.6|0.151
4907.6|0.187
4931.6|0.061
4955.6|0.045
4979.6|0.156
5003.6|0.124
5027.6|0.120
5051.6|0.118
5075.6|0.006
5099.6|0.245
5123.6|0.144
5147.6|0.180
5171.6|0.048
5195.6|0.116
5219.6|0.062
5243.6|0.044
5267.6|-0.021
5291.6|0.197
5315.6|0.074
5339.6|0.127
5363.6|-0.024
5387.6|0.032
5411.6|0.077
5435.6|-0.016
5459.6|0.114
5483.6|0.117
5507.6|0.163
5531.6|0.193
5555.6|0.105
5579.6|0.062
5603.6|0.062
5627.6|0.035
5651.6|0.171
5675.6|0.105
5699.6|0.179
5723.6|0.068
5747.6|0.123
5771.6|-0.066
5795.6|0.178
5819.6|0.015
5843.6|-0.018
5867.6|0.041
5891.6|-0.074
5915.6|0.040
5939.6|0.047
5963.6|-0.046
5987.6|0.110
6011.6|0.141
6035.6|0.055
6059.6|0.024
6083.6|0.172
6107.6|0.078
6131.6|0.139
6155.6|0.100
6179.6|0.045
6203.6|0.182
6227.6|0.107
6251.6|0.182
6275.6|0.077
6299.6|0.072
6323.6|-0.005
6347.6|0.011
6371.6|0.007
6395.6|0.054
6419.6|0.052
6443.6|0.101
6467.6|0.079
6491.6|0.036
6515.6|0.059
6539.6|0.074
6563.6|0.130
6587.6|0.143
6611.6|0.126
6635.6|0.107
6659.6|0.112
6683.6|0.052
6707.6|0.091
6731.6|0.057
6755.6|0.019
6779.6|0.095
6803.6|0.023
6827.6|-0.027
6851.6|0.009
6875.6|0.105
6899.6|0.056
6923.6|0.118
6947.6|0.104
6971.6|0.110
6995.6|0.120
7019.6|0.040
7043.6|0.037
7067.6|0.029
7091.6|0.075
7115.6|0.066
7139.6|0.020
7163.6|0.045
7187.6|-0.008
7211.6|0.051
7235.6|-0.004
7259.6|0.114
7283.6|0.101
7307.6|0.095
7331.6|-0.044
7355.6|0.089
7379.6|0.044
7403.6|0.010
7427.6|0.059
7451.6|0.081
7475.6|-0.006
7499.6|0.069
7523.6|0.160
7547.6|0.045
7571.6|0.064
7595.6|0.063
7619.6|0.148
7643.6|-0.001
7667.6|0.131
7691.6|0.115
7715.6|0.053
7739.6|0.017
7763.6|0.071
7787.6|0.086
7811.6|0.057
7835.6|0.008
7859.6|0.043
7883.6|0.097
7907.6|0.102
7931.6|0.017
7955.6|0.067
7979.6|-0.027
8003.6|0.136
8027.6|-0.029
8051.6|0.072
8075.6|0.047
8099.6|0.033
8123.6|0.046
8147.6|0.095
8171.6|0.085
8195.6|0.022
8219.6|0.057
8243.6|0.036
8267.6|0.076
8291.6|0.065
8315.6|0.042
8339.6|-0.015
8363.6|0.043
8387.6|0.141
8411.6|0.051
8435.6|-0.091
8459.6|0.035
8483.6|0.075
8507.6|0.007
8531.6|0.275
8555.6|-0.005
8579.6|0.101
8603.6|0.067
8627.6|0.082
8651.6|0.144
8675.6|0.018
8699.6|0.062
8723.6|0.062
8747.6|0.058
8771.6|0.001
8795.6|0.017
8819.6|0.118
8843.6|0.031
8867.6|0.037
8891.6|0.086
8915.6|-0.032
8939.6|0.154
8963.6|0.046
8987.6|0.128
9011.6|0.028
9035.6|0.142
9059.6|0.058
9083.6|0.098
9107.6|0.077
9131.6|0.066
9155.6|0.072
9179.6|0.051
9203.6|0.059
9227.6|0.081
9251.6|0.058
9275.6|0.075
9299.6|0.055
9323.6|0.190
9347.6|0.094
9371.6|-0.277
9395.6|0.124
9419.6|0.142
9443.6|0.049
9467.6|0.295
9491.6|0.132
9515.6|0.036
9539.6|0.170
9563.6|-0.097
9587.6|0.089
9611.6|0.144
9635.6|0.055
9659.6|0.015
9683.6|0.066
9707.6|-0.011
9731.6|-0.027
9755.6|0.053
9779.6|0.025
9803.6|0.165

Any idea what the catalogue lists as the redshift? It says 1.288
